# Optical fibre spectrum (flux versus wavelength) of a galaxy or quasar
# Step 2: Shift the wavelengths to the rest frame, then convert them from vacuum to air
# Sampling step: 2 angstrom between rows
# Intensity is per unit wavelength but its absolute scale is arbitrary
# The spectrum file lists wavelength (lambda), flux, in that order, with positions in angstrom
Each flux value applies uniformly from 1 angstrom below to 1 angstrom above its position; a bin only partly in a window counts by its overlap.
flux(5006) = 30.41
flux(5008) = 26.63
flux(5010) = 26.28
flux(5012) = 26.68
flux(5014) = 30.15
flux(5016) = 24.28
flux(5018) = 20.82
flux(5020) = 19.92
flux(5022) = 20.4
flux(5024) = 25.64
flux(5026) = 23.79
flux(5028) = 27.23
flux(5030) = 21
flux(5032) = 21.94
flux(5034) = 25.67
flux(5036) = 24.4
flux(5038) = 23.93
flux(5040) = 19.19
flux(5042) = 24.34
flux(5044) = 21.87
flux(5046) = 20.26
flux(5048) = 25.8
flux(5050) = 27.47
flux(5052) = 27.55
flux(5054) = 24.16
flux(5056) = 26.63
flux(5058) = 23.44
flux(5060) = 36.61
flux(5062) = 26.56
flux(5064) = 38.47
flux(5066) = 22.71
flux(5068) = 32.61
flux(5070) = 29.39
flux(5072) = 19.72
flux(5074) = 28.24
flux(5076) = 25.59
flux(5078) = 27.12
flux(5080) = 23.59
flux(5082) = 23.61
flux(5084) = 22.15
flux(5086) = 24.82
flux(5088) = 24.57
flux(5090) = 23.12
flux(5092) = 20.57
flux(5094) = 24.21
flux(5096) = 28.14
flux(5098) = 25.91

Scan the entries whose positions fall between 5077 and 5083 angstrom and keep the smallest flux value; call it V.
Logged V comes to 23.59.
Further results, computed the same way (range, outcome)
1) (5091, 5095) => 20.57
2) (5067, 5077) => 19.72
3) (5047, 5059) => 23.44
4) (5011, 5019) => 20.82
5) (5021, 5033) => 20.4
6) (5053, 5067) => 22.71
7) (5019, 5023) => 19.92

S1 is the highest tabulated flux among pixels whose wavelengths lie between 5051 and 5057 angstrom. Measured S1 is 27.55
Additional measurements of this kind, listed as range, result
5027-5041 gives 27.23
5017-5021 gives 20.82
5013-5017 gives 30.15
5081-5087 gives 24.82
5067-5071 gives 32.61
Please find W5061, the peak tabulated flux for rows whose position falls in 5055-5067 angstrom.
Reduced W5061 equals 38.47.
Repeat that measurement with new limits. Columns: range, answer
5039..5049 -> 25.8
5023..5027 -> 25.64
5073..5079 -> 28.24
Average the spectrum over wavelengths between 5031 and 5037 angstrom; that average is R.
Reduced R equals 24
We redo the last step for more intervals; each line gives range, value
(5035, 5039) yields 24.2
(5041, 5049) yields 23.1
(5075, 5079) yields 26.4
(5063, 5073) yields 28.6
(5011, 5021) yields 24.4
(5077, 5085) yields 24.1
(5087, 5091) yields 23.8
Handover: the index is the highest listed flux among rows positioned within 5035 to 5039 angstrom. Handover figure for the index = 24.4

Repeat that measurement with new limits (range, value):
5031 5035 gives 25.67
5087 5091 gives 24.57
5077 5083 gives 27.12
